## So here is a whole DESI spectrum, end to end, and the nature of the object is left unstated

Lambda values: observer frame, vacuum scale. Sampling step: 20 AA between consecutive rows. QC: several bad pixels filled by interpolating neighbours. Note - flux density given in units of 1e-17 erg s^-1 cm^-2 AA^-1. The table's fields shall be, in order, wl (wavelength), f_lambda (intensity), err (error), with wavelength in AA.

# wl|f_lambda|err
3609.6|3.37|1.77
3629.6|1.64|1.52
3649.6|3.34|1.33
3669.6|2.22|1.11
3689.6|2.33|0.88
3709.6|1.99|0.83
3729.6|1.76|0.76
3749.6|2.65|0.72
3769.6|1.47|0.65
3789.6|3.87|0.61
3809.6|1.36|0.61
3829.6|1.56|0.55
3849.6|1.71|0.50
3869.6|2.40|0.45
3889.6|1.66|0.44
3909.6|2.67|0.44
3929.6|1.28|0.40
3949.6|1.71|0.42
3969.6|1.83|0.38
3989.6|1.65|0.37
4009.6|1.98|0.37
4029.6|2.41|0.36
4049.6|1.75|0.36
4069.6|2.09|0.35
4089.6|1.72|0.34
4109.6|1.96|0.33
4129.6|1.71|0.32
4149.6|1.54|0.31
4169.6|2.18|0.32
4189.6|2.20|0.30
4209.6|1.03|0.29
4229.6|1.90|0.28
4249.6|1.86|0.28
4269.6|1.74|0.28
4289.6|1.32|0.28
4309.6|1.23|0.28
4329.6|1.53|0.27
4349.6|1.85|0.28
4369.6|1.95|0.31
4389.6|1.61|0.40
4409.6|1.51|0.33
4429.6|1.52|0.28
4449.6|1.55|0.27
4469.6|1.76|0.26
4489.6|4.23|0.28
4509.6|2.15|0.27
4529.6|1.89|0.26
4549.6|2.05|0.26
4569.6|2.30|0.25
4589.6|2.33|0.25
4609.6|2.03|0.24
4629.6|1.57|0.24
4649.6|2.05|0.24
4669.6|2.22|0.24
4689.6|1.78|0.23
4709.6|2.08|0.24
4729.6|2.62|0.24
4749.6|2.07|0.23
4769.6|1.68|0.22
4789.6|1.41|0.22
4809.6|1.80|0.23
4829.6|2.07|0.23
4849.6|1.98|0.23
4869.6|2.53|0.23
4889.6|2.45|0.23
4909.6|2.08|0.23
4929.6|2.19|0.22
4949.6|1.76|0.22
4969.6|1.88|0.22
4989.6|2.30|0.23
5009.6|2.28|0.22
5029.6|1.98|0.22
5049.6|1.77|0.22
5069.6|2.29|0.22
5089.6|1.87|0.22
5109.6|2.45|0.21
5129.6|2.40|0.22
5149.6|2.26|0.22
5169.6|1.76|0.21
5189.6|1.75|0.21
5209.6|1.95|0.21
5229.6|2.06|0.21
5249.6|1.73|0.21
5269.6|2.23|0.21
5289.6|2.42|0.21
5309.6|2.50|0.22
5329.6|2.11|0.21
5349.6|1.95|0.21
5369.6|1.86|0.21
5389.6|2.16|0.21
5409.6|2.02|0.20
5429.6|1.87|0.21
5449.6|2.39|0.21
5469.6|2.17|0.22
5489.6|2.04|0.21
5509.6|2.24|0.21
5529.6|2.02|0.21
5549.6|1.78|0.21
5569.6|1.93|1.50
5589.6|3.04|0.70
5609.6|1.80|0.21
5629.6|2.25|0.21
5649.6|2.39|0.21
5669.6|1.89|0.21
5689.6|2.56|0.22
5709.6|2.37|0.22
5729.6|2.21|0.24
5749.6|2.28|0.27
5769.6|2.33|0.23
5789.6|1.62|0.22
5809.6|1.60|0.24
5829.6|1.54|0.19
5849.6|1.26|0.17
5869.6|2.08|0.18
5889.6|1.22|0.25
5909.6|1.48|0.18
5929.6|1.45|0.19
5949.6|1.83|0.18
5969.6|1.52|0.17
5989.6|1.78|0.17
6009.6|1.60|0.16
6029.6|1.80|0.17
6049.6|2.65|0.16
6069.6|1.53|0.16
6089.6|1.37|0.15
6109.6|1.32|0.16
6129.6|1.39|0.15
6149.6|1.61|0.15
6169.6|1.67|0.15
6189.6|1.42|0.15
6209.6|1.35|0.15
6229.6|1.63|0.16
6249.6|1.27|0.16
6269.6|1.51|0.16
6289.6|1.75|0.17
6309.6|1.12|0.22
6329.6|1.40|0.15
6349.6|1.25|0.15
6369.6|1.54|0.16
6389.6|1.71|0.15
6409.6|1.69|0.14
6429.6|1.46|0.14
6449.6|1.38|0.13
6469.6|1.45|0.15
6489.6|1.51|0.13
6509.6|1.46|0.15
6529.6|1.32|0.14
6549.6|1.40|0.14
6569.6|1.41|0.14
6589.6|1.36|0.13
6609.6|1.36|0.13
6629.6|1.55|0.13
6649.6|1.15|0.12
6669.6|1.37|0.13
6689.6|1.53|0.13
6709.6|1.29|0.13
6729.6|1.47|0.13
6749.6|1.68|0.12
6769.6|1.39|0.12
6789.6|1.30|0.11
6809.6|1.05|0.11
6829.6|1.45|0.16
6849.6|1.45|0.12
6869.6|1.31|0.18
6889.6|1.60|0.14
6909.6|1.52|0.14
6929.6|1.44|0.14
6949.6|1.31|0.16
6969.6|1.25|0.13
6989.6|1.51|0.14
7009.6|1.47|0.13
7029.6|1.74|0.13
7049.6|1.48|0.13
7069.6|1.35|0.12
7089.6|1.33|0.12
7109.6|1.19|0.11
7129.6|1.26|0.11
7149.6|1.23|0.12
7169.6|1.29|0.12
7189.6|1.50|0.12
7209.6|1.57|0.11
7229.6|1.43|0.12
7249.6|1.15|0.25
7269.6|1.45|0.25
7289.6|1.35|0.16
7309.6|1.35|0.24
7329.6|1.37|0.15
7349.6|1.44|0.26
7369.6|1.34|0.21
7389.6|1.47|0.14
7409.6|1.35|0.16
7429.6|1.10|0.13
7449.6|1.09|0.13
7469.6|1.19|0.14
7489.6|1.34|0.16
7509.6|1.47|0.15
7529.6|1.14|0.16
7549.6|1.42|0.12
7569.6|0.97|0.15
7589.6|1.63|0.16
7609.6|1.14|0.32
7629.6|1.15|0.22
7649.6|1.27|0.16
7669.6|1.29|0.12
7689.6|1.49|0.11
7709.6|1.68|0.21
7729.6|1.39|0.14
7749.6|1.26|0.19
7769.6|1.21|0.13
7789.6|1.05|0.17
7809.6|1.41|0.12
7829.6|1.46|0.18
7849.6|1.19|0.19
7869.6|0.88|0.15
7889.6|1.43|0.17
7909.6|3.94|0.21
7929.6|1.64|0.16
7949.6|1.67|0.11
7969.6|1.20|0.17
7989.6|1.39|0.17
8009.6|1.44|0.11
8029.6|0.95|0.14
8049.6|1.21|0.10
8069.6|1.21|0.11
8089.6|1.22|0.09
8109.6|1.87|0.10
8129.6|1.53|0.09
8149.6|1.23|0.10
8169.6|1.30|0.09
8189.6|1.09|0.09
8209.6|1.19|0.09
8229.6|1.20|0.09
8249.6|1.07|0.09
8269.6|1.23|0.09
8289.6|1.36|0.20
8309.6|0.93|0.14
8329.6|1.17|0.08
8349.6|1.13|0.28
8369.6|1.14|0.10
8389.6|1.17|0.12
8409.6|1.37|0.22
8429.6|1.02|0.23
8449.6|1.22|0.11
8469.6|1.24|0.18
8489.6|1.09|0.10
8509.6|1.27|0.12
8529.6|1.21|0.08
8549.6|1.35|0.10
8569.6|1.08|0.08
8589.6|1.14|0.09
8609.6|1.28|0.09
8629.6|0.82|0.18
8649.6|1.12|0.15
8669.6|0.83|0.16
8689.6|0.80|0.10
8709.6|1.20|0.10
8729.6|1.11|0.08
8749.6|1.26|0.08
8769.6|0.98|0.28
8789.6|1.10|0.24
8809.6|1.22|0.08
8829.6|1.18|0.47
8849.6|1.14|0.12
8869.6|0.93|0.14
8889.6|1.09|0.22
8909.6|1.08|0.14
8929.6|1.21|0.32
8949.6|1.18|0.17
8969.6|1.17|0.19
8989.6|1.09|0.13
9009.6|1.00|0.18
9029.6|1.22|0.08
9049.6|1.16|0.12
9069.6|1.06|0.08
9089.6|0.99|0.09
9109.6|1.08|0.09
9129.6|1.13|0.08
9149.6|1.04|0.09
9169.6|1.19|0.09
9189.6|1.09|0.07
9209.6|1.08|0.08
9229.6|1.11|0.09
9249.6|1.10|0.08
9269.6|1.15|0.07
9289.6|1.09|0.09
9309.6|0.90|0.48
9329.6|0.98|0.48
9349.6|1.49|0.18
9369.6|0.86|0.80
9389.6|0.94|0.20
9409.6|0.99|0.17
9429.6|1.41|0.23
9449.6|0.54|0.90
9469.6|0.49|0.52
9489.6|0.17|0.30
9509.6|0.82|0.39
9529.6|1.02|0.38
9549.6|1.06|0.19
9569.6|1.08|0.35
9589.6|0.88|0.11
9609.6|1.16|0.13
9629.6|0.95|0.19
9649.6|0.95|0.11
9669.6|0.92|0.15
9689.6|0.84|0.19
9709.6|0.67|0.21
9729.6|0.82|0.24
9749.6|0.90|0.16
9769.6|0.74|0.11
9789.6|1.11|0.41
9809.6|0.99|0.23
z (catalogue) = 0.21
